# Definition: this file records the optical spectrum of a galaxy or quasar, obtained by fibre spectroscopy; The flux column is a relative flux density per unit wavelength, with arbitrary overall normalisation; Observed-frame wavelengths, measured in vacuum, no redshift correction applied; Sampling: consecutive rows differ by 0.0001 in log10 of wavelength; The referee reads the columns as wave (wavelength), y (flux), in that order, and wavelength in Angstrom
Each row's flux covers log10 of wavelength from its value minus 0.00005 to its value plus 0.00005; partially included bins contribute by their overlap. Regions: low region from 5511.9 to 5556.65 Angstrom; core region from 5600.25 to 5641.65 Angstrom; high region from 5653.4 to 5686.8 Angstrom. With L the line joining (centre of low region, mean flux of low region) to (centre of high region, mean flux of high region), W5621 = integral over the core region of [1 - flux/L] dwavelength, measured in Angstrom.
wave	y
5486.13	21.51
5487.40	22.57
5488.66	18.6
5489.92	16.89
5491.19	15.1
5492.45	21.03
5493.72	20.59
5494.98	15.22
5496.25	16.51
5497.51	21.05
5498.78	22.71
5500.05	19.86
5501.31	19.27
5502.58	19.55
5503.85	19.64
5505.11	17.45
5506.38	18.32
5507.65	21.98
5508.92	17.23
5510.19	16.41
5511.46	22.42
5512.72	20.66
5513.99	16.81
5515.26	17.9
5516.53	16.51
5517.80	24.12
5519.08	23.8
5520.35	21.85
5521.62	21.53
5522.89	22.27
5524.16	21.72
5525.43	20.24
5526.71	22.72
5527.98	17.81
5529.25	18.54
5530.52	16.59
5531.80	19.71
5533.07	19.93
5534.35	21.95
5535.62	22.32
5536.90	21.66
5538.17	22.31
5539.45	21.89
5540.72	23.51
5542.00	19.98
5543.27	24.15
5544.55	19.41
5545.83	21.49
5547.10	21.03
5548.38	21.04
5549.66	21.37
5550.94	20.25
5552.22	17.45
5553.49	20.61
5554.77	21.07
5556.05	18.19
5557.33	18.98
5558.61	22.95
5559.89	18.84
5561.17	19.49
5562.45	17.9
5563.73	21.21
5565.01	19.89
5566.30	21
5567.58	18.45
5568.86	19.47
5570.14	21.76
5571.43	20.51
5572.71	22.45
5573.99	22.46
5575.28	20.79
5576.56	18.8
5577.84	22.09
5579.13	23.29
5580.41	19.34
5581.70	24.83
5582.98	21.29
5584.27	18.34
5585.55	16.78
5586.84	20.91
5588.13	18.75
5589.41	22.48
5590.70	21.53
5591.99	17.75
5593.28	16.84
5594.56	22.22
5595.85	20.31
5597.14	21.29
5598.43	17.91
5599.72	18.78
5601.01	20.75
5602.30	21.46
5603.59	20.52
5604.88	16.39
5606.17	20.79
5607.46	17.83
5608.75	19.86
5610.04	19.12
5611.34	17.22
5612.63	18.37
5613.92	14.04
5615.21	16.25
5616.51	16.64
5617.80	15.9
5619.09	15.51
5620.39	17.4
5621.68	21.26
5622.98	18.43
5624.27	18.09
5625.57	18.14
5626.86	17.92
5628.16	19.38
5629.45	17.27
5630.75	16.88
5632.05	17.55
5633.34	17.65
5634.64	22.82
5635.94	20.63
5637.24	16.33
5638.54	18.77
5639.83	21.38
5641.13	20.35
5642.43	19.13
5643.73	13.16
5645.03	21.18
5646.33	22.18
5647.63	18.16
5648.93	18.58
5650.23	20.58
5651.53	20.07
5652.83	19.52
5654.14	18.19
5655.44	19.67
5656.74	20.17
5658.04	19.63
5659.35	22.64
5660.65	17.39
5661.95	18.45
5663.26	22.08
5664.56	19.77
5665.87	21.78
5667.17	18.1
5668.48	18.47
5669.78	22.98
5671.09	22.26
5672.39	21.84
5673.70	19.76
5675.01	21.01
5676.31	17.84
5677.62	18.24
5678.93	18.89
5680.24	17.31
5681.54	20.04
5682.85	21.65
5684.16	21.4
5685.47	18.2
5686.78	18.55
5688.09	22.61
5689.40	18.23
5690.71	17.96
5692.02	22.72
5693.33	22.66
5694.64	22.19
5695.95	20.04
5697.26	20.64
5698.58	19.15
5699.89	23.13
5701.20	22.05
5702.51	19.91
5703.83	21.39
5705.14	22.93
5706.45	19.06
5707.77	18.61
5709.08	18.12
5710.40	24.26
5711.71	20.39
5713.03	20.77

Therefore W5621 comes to 3.5 Angstrom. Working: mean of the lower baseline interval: 20.7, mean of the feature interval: 18.5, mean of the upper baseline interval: 19.9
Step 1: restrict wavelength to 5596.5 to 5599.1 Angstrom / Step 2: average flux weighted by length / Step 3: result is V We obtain 19.6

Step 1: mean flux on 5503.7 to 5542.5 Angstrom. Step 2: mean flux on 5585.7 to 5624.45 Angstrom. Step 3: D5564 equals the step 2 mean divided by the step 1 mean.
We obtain 0.9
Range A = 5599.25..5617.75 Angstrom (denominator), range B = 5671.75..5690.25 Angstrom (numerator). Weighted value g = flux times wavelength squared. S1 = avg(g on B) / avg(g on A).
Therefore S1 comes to 1.10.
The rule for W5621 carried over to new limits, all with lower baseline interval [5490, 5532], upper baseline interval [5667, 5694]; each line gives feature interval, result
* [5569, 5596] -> -1.2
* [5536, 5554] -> -1.4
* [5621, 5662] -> 1.7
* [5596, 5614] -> 0.7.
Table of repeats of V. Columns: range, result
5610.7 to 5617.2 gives 16.5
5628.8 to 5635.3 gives 18.4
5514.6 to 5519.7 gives 20.5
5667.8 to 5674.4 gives 21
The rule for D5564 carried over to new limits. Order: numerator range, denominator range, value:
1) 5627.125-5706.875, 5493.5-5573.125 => 0.98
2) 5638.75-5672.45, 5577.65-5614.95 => 1.01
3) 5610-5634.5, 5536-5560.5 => 0.84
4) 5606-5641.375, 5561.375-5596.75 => 0.89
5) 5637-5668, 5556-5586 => 0.95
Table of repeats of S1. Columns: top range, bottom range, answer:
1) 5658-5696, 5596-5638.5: 1.12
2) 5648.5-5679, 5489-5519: 1.11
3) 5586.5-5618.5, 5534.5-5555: 0.91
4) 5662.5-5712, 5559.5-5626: 1.09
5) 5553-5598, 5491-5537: 1.05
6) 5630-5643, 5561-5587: 0.95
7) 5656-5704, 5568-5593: 1.02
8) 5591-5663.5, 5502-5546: 0.96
